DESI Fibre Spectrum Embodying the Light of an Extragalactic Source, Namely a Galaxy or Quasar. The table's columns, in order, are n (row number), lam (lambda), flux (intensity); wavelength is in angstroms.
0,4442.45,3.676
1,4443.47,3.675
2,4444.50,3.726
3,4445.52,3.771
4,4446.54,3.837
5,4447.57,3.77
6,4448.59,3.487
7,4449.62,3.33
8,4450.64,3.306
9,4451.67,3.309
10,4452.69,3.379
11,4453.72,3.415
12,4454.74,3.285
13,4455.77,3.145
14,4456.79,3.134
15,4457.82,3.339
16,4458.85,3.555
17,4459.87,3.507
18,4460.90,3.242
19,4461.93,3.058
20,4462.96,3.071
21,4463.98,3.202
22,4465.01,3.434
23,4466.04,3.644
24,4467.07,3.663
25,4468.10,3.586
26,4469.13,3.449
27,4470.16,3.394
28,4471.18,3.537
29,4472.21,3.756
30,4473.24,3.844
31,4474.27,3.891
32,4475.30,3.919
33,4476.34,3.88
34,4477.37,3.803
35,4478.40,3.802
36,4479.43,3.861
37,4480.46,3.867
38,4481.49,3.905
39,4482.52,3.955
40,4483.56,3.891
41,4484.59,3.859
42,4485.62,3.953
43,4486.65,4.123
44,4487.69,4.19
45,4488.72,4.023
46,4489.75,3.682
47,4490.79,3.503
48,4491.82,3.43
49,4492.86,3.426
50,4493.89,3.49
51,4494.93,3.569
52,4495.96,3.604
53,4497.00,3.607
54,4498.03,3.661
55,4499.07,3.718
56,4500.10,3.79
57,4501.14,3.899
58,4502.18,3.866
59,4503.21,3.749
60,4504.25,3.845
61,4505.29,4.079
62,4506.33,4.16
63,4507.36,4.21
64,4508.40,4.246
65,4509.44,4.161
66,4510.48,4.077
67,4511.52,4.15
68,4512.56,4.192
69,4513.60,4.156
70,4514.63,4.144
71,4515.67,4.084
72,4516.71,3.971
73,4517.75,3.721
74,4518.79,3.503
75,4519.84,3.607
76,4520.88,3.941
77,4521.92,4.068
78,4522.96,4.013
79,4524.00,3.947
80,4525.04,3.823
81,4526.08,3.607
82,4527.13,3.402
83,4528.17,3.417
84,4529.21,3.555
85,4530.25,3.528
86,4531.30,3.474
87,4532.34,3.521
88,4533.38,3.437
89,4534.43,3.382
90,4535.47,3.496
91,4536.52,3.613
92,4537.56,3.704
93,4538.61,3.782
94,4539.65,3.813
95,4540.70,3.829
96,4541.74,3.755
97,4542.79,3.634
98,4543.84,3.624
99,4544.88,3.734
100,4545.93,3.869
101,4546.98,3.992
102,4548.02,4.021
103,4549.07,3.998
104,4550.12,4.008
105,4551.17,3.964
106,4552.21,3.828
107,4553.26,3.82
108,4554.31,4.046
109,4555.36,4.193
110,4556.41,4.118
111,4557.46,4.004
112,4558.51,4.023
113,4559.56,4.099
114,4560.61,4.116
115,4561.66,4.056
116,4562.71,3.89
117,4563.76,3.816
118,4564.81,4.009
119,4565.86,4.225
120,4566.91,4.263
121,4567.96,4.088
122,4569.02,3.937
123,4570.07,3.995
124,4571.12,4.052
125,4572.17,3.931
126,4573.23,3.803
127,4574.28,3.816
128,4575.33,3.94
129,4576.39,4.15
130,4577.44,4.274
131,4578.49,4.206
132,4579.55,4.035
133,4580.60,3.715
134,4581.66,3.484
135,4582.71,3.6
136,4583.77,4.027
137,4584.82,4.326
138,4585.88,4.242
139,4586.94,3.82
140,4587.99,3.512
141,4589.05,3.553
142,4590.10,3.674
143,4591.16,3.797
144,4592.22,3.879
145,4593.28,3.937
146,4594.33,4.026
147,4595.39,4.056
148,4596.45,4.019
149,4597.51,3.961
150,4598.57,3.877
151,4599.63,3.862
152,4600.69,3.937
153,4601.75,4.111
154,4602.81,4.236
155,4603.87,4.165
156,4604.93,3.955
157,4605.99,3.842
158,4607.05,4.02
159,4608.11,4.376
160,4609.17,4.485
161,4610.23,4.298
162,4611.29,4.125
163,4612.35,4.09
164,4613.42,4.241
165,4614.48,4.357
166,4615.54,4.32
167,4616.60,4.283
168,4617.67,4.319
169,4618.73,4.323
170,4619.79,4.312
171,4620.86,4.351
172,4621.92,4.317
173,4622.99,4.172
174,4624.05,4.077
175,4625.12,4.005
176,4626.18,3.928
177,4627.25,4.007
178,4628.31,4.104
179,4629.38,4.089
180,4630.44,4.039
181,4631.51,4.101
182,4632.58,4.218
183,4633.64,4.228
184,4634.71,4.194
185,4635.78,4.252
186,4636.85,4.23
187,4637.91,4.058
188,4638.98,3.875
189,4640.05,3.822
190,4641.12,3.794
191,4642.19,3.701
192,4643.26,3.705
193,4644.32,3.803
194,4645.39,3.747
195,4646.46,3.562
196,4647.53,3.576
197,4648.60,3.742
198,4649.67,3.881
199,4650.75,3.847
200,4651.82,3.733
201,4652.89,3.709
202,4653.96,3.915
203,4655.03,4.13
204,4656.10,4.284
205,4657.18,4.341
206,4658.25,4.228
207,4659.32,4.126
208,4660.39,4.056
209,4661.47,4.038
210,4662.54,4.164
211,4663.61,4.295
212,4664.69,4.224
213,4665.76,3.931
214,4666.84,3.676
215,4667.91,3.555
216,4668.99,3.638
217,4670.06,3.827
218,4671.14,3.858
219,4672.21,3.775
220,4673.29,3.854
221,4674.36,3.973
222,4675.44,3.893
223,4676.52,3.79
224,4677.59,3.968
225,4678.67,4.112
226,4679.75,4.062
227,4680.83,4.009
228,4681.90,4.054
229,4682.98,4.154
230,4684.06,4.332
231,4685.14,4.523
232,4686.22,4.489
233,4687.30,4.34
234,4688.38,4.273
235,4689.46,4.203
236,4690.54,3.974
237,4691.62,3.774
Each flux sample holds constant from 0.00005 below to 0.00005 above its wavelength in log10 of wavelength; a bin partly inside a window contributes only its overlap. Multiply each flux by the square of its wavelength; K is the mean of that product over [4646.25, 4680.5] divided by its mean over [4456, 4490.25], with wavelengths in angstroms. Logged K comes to 1.17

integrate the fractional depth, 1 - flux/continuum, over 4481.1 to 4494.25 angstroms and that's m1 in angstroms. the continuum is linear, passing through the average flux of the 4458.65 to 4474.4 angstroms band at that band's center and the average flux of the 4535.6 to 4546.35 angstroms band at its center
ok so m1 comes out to -0.9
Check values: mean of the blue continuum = 3.48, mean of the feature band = 3.8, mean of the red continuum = 3.72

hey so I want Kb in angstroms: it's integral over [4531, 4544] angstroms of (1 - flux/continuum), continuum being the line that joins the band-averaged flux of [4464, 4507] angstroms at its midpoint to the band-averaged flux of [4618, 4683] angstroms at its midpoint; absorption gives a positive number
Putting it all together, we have 0.7 angstroms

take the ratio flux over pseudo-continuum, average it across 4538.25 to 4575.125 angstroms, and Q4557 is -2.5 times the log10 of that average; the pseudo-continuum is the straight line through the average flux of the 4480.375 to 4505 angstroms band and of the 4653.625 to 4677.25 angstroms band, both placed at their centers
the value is -0.03 mag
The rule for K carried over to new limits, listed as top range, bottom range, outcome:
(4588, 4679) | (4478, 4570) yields 1.09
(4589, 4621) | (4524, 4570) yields 1.10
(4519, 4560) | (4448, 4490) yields 1.08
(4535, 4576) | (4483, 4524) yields 1.03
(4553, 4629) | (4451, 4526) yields 1.13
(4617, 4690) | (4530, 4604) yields 1.07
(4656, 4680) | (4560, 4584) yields 1.04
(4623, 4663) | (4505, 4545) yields 1.10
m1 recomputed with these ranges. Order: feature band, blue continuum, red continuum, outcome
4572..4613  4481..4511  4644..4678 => -1.0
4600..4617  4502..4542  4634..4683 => -1.2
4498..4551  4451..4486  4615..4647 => -1.2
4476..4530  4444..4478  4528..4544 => -4.4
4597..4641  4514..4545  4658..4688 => -2.5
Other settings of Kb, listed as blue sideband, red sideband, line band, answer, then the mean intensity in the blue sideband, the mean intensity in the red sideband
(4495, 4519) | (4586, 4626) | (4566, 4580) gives 0.0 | 3.94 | 4.07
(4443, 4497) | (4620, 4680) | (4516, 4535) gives 0.3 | 3.61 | 3.98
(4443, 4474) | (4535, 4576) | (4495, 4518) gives -1.6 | 3.46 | 3.92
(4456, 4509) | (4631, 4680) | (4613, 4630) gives -1.3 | 3.7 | 3.94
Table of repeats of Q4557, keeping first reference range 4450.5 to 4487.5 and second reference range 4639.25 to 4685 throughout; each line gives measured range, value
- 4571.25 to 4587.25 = -0.05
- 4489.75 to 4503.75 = 0.00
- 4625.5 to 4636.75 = -0.07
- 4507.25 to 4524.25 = -0.09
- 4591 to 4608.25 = -0.05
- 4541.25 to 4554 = -0.04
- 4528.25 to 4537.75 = 0.06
